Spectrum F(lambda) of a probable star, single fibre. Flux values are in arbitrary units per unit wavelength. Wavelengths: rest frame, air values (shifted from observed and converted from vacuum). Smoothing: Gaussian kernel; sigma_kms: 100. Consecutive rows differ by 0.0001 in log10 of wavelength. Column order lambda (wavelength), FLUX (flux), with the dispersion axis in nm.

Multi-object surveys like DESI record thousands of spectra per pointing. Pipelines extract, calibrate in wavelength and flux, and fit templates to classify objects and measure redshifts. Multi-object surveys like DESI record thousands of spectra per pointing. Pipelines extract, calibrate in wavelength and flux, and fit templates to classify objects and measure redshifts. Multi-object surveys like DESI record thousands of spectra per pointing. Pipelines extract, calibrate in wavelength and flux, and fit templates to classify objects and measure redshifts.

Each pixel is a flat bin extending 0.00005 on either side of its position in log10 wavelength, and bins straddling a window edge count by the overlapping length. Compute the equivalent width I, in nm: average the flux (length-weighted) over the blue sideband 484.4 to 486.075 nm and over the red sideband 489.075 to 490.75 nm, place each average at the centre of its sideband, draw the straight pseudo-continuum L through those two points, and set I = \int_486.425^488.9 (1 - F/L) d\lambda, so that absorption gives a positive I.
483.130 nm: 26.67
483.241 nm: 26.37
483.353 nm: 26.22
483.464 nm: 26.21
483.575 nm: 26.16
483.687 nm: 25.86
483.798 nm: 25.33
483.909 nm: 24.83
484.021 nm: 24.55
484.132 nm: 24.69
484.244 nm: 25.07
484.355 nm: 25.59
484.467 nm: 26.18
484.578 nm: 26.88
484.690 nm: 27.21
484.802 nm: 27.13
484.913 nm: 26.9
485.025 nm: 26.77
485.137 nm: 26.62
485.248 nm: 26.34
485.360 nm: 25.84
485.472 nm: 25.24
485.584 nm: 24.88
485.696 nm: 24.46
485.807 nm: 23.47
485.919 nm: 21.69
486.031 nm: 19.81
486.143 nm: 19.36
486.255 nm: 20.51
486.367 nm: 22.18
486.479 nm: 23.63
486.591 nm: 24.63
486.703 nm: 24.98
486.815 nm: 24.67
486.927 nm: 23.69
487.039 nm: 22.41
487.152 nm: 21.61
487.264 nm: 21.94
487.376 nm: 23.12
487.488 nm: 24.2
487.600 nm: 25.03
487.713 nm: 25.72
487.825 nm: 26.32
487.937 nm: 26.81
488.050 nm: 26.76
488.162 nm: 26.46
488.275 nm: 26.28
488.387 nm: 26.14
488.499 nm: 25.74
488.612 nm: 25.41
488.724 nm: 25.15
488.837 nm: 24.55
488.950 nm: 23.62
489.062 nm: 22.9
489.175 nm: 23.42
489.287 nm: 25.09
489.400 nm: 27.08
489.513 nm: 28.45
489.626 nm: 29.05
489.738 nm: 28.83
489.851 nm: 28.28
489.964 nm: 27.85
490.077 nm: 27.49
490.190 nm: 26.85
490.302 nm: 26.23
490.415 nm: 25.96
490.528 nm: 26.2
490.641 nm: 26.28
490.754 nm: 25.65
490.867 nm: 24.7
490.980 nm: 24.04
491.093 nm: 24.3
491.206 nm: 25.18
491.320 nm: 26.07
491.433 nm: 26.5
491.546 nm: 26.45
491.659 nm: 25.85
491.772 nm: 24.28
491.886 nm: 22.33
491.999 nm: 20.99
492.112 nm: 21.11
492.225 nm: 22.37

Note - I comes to 0.12 nm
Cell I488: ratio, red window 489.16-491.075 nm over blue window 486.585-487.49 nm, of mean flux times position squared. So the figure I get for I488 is 1.15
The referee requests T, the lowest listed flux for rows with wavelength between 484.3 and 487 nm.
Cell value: 19.36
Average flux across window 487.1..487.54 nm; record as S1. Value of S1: 22.7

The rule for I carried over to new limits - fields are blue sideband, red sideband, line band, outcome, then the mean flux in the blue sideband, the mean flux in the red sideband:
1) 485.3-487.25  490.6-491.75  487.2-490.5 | -0.209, 23.1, 25.5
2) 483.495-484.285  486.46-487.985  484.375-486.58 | 0.024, 25.2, 24.2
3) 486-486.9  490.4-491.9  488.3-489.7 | -0.089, 22.6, 25.3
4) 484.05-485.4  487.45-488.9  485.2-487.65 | 0.251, 26.2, 25.7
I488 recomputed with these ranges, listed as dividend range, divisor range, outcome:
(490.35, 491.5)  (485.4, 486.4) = 1.16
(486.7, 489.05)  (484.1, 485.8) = 0.97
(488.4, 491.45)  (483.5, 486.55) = 1.07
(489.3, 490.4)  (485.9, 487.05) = 1.24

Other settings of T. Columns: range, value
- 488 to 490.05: 22.9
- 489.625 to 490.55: 25.96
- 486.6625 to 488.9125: 21.61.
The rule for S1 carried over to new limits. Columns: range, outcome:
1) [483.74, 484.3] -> 24.9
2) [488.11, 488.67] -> 26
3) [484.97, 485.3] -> 26.6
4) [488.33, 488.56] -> 26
